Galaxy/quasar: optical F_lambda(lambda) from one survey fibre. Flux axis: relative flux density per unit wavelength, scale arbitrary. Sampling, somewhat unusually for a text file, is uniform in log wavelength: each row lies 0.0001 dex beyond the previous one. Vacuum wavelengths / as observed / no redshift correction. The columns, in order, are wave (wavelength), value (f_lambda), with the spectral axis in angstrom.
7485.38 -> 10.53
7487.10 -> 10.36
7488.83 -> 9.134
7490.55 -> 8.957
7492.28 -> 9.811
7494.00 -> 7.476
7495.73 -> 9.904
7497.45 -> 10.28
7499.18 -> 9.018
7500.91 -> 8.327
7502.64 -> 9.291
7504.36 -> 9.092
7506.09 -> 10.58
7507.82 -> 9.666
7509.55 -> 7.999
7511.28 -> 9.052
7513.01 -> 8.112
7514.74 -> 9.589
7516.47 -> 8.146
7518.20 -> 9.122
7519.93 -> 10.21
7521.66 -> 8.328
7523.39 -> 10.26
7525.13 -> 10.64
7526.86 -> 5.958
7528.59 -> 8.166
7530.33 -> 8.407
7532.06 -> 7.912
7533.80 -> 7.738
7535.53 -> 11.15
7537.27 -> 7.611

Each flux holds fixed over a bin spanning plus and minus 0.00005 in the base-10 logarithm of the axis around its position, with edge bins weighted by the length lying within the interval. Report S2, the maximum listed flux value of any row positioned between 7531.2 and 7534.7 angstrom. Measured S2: 7.912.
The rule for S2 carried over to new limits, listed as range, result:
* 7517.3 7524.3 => 10.26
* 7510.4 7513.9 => 9.052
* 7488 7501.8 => 10.28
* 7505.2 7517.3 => 10.58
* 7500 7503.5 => 9.291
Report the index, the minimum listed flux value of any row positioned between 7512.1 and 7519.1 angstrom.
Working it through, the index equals 8.112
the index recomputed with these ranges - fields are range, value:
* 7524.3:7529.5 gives 5.958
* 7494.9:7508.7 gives 8.327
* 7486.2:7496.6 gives 7.476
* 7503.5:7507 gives 9.092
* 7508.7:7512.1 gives 7.999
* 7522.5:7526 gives 10.26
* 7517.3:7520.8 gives 9.122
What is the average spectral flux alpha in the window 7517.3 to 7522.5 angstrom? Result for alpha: 9.22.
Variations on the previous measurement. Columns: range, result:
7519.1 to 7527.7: 9.08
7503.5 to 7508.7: 9.77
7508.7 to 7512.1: 8.52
